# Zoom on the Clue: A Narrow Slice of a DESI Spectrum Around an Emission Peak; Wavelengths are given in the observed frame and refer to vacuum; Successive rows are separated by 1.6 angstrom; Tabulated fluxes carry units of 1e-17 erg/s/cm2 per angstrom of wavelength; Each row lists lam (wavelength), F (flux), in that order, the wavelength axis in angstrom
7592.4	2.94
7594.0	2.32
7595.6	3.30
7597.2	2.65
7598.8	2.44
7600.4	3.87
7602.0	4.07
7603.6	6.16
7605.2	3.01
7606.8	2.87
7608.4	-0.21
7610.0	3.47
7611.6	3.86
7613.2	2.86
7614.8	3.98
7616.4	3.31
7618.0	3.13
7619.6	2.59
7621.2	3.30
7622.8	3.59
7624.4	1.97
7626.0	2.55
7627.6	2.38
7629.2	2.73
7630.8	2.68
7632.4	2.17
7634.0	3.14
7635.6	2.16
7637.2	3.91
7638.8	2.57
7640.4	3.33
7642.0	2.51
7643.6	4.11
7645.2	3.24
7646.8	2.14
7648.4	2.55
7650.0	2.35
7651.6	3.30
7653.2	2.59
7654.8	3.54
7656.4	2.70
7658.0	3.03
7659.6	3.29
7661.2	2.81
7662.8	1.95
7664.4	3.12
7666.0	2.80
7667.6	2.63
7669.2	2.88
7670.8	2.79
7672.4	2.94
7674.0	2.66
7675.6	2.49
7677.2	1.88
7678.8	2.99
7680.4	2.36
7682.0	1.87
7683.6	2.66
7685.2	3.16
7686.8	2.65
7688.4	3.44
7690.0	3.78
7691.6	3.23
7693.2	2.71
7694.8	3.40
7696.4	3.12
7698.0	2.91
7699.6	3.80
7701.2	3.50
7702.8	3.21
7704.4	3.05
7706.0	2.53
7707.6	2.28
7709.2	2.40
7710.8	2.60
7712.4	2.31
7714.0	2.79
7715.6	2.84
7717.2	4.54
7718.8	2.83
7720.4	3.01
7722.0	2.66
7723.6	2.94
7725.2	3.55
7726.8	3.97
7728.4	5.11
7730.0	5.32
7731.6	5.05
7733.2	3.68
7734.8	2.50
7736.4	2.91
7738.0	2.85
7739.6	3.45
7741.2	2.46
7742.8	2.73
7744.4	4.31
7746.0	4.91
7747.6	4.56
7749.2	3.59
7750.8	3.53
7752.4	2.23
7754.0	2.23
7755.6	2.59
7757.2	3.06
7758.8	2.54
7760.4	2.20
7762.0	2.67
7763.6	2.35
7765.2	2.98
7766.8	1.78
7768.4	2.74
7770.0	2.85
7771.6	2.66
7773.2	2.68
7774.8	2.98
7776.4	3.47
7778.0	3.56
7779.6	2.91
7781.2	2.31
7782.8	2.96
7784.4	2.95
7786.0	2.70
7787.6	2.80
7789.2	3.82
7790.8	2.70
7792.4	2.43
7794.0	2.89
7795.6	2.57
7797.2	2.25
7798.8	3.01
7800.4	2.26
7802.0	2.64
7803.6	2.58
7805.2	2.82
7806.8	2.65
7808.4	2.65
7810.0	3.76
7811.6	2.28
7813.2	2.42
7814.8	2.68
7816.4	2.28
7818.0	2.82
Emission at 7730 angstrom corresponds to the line [S II] 6716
